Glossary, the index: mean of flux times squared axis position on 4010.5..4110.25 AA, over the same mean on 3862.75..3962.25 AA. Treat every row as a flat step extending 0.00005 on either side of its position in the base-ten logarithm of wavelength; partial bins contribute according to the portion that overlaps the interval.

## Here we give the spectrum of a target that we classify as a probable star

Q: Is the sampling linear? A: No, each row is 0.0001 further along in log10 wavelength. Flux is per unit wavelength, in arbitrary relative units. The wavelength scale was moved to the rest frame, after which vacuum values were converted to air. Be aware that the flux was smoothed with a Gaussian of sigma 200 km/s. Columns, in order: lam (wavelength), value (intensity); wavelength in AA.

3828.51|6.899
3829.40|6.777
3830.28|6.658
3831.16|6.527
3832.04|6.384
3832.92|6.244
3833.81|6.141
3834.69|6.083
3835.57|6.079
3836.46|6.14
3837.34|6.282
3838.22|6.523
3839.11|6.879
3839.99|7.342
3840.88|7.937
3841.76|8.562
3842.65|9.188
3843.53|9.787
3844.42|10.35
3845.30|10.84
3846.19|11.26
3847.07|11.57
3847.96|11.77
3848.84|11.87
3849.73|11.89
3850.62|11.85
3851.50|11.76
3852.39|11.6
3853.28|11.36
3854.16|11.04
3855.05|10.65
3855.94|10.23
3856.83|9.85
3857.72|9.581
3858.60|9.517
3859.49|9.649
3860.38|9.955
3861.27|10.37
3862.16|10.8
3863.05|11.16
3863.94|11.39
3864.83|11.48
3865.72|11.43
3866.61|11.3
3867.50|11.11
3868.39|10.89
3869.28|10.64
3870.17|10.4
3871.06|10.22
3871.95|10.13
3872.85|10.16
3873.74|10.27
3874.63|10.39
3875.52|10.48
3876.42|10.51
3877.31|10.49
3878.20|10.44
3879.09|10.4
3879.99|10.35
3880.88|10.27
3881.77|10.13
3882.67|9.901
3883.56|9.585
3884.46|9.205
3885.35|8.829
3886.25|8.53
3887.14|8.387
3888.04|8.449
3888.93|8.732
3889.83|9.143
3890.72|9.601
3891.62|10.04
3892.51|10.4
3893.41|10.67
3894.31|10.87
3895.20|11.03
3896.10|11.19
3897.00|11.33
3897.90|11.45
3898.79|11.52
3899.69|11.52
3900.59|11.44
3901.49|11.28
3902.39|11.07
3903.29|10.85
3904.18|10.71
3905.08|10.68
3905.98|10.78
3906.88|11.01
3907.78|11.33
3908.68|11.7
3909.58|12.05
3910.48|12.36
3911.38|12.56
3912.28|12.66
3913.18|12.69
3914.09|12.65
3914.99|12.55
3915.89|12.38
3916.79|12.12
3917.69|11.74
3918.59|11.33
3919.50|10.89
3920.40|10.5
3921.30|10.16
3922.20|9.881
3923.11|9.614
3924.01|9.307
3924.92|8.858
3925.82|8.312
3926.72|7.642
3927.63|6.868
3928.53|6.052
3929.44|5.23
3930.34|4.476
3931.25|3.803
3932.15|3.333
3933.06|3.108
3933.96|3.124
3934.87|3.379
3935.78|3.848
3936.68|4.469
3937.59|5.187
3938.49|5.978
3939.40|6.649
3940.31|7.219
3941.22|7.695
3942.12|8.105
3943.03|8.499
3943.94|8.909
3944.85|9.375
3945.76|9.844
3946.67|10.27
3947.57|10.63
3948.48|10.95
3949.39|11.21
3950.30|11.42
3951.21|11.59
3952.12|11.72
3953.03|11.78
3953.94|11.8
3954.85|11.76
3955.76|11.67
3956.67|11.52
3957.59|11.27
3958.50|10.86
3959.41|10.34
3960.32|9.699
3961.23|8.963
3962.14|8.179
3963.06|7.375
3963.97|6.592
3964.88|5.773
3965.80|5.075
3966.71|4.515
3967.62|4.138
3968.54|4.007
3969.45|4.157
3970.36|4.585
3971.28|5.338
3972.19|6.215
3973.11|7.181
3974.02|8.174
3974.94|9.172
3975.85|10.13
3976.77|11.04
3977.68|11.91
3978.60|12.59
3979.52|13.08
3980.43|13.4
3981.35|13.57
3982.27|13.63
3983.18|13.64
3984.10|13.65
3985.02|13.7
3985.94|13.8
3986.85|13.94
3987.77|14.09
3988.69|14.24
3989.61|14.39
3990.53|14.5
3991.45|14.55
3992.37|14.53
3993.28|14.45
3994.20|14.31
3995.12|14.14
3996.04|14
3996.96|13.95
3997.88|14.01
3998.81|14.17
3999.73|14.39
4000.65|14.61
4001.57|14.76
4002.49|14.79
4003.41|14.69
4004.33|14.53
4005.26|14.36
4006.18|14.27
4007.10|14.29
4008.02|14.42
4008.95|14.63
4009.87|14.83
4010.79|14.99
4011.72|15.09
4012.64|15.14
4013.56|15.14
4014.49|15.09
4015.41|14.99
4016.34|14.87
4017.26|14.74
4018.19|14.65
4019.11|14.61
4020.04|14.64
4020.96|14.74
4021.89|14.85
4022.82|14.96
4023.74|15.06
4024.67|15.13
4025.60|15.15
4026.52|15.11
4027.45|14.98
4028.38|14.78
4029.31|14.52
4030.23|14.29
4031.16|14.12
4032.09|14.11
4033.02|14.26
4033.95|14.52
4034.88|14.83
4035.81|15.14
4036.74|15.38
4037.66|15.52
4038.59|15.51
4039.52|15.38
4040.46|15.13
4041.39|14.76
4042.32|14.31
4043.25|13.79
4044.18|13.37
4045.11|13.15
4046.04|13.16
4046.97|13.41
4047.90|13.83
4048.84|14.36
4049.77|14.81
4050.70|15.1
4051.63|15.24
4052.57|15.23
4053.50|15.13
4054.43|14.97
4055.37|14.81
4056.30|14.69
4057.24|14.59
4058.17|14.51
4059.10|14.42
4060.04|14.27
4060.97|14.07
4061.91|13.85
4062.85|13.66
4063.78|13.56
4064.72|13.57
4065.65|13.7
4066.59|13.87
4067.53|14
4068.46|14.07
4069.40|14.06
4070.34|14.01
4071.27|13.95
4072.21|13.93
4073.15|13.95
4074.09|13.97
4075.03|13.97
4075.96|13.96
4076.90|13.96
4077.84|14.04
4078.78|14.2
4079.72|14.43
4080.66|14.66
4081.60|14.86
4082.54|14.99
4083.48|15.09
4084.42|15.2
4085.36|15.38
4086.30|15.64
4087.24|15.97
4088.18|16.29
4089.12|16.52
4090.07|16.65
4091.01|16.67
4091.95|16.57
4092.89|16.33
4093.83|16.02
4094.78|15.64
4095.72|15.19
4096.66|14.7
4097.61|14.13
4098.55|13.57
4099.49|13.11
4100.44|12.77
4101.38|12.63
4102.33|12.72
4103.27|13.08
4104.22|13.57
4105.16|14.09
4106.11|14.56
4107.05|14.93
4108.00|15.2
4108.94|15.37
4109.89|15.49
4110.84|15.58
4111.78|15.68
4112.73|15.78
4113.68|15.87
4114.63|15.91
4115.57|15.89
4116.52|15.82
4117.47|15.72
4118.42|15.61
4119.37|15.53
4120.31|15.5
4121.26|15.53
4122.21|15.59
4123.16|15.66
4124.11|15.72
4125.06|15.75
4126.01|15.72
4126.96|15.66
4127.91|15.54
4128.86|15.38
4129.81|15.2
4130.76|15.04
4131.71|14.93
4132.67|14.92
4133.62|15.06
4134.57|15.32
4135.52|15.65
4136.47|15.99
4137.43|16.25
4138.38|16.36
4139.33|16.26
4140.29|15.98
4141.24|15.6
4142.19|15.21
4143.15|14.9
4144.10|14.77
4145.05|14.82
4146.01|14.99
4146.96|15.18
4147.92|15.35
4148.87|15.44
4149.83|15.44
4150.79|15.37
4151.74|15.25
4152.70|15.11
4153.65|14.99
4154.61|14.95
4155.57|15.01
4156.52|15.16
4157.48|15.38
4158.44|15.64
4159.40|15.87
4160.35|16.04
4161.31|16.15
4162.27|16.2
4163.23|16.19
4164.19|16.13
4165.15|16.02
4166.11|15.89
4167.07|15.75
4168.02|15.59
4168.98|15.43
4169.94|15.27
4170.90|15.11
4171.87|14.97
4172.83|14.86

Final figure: 1.61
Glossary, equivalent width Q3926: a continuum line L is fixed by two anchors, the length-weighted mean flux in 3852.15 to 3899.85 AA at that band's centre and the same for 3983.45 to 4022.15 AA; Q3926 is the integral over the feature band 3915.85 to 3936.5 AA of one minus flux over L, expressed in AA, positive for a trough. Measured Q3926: 7.6 AA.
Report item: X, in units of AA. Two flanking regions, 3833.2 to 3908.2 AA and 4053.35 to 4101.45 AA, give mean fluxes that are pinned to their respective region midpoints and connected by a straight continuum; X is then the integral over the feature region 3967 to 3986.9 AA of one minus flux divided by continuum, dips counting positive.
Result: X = 4.0 AA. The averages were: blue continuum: 10.1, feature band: 9.93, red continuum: 14.6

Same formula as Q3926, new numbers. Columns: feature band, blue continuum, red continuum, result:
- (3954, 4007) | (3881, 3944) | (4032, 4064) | 2.7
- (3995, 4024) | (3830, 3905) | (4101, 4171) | -4.2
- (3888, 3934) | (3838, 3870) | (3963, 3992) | 1.5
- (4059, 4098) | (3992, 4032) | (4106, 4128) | 1.3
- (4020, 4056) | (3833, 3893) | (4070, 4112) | -2.8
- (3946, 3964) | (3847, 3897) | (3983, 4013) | 3.4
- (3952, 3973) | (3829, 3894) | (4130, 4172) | 6.4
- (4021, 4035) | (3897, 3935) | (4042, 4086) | -1.7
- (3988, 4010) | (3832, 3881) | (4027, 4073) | -2.0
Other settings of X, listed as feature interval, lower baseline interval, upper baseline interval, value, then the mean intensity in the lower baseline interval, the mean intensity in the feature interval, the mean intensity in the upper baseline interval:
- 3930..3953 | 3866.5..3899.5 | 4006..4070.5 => 8.5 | 10.2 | 7.49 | 14.5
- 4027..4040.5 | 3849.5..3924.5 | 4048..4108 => -1.1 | 10.7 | 14.8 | 14.5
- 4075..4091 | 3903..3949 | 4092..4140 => -1.2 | 8.9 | 15.1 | 15.2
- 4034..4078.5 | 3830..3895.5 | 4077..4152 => -1.2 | 9.71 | 14.3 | 15.2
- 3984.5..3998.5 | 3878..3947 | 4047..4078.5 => -2.7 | 9.32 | 14.2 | 14.2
